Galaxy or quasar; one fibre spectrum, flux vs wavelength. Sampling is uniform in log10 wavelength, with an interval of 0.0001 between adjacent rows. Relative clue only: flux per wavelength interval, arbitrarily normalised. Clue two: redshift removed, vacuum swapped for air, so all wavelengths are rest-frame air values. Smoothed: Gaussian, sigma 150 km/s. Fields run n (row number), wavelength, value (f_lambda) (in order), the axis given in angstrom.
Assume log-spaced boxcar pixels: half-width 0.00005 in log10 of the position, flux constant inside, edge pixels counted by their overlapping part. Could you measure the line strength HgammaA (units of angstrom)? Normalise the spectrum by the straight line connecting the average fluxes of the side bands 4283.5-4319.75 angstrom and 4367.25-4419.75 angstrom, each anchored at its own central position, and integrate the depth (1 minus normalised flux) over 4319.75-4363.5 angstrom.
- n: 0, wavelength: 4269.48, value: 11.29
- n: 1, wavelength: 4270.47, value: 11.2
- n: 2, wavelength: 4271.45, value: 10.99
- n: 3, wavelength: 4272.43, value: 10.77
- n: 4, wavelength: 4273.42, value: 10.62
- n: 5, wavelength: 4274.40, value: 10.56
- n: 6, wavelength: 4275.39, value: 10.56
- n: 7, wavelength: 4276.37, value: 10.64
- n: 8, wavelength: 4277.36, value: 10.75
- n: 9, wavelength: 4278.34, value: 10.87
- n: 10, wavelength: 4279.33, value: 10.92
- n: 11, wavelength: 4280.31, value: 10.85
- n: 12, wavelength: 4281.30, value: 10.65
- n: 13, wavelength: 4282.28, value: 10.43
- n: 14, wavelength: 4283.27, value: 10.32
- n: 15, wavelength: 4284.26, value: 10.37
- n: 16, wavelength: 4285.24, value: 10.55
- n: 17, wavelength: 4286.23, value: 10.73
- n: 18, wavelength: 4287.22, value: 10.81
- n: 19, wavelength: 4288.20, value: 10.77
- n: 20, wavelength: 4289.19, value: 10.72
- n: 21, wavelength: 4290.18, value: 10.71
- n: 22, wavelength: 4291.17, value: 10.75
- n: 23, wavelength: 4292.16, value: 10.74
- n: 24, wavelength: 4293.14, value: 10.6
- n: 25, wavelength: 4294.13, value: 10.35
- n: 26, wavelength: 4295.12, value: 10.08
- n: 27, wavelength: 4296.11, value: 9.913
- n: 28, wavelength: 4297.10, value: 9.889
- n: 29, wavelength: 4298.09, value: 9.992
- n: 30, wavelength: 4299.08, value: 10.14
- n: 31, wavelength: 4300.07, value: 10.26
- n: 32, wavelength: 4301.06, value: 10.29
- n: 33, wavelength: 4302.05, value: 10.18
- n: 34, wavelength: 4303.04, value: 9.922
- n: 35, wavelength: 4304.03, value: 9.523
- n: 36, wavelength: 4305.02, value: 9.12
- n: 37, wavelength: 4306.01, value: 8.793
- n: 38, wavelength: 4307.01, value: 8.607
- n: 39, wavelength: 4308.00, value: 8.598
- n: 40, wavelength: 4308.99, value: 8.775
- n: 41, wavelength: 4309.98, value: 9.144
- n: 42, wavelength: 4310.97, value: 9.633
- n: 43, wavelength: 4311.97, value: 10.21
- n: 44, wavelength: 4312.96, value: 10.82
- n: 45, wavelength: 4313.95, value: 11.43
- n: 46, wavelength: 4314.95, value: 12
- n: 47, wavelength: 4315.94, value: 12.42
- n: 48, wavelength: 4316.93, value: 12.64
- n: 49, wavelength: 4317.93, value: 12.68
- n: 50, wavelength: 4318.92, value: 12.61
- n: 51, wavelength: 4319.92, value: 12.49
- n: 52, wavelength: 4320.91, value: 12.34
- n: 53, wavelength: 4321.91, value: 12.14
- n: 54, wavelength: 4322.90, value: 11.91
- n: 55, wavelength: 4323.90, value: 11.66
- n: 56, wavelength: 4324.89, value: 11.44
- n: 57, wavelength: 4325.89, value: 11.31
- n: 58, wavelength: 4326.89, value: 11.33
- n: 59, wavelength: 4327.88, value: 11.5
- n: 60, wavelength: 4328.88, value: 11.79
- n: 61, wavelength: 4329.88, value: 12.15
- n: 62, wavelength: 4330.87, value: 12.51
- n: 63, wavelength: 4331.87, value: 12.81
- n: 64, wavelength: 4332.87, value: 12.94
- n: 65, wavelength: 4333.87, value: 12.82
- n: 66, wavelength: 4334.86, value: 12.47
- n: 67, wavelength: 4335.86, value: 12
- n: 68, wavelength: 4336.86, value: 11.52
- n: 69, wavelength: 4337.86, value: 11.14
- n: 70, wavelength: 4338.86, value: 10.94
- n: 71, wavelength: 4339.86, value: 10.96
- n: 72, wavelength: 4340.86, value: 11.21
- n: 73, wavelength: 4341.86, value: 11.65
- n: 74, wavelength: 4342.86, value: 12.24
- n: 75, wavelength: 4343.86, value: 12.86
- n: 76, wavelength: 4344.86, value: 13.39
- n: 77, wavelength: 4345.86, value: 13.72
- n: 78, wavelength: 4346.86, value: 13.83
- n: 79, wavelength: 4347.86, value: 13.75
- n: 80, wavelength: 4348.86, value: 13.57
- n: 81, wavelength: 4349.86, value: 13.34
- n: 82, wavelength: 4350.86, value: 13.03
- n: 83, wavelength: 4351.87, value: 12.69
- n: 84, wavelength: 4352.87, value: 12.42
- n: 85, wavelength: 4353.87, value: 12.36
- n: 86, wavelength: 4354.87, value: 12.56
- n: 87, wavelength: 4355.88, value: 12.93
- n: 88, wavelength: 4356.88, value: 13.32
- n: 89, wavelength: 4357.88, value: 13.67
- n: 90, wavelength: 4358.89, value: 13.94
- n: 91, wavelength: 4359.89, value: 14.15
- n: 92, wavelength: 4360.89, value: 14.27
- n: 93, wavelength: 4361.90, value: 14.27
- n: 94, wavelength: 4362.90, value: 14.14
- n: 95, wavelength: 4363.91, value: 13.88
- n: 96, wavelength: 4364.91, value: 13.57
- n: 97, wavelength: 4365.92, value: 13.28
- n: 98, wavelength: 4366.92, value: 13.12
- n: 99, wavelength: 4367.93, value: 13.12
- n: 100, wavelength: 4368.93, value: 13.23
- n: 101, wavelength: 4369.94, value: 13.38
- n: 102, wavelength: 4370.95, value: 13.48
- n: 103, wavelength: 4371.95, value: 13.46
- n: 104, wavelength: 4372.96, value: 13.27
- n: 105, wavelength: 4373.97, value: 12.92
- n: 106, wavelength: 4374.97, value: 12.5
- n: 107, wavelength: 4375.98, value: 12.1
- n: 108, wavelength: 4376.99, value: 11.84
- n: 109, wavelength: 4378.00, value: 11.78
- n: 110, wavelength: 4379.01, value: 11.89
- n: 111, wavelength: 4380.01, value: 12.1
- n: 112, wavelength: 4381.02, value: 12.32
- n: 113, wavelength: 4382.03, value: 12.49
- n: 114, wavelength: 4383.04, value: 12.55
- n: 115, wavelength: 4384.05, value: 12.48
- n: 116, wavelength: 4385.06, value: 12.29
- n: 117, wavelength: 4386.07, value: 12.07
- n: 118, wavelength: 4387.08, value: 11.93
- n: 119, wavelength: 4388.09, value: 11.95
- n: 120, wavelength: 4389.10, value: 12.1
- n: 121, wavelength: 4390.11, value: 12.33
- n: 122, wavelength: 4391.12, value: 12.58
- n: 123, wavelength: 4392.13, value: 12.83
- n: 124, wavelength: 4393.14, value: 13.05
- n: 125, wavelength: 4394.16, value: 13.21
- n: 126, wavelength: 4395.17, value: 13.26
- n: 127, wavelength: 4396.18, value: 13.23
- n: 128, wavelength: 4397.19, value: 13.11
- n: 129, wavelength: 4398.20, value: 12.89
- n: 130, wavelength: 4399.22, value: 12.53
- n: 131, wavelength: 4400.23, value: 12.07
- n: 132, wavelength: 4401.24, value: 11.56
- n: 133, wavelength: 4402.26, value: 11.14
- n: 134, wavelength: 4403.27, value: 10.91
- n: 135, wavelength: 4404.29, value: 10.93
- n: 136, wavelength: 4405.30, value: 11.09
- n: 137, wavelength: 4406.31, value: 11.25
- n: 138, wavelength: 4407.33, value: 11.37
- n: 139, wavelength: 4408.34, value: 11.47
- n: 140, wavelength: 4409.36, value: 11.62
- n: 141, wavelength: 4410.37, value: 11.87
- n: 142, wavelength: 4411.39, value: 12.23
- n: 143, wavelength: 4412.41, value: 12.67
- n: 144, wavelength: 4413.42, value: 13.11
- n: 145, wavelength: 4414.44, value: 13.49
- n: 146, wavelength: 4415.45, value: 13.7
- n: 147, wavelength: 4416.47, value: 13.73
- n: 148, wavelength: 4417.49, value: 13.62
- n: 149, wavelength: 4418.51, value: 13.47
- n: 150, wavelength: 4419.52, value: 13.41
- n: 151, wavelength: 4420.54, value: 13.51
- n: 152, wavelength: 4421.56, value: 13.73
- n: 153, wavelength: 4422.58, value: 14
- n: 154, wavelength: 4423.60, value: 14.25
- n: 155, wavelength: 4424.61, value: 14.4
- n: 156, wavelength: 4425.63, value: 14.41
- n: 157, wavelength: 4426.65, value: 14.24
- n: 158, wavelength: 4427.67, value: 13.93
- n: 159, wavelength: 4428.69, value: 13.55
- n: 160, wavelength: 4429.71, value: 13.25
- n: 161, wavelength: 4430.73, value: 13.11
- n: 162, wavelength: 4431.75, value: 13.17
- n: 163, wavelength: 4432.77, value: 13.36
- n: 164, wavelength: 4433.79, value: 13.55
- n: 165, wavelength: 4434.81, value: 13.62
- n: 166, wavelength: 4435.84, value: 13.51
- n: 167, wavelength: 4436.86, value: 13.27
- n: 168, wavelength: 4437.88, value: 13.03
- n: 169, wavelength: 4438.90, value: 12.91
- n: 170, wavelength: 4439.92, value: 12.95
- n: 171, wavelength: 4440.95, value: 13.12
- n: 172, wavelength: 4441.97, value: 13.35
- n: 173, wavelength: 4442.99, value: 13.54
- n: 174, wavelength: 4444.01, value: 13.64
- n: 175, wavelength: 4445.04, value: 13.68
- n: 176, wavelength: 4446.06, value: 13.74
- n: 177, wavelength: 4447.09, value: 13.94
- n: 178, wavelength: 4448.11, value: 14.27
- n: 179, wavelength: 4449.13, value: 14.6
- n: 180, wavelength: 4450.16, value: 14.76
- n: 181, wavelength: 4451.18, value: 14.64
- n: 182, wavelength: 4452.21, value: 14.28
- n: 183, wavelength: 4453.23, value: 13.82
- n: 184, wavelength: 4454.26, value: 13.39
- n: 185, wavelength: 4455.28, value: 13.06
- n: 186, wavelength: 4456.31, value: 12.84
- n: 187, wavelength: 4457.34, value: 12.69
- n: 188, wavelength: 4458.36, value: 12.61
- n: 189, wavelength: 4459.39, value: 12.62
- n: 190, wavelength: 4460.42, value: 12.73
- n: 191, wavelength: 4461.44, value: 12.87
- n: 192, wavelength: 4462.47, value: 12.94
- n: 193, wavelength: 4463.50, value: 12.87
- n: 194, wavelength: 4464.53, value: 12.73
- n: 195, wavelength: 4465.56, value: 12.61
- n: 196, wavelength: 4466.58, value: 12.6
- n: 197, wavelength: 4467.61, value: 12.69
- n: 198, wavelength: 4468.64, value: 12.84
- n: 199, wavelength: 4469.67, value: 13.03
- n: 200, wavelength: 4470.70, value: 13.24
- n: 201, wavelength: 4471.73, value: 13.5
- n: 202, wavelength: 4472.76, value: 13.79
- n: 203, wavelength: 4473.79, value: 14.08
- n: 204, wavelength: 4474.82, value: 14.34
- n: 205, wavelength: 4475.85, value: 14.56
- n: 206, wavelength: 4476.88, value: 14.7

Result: -4.9 angstrom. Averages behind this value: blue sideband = 10.4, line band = 12.6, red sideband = 12.5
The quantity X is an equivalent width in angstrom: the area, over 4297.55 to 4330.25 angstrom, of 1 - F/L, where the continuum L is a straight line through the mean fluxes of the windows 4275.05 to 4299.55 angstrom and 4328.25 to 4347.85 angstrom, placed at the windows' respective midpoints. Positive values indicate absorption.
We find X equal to 1.8 angstrom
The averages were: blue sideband 10.5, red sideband 12.3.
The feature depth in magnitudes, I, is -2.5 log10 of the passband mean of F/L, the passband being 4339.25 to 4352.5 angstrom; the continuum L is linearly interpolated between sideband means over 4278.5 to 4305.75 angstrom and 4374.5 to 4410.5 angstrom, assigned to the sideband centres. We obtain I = -0.13 mag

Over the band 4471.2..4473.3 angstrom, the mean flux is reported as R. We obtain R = 13.6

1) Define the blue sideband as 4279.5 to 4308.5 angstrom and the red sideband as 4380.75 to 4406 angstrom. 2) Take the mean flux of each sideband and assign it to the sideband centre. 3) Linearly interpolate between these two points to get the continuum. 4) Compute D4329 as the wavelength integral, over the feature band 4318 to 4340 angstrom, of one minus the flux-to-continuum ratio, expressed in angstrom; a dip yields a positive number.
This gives -2.2 angstrom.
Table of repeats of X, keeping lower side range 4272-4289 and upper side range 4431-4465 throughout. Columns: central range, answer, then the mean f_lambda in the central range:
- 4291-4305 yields 1.0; 10.1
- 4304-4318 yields 1.1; 10.2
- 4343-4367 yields -3.1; 13.4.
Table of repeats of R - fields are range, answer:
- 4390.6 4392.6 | 12.7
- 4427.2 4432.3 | 13.4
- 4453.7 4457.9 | 13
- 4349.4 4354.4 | 12.8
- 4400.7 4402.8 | 11.4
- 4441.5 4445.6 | 13.6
